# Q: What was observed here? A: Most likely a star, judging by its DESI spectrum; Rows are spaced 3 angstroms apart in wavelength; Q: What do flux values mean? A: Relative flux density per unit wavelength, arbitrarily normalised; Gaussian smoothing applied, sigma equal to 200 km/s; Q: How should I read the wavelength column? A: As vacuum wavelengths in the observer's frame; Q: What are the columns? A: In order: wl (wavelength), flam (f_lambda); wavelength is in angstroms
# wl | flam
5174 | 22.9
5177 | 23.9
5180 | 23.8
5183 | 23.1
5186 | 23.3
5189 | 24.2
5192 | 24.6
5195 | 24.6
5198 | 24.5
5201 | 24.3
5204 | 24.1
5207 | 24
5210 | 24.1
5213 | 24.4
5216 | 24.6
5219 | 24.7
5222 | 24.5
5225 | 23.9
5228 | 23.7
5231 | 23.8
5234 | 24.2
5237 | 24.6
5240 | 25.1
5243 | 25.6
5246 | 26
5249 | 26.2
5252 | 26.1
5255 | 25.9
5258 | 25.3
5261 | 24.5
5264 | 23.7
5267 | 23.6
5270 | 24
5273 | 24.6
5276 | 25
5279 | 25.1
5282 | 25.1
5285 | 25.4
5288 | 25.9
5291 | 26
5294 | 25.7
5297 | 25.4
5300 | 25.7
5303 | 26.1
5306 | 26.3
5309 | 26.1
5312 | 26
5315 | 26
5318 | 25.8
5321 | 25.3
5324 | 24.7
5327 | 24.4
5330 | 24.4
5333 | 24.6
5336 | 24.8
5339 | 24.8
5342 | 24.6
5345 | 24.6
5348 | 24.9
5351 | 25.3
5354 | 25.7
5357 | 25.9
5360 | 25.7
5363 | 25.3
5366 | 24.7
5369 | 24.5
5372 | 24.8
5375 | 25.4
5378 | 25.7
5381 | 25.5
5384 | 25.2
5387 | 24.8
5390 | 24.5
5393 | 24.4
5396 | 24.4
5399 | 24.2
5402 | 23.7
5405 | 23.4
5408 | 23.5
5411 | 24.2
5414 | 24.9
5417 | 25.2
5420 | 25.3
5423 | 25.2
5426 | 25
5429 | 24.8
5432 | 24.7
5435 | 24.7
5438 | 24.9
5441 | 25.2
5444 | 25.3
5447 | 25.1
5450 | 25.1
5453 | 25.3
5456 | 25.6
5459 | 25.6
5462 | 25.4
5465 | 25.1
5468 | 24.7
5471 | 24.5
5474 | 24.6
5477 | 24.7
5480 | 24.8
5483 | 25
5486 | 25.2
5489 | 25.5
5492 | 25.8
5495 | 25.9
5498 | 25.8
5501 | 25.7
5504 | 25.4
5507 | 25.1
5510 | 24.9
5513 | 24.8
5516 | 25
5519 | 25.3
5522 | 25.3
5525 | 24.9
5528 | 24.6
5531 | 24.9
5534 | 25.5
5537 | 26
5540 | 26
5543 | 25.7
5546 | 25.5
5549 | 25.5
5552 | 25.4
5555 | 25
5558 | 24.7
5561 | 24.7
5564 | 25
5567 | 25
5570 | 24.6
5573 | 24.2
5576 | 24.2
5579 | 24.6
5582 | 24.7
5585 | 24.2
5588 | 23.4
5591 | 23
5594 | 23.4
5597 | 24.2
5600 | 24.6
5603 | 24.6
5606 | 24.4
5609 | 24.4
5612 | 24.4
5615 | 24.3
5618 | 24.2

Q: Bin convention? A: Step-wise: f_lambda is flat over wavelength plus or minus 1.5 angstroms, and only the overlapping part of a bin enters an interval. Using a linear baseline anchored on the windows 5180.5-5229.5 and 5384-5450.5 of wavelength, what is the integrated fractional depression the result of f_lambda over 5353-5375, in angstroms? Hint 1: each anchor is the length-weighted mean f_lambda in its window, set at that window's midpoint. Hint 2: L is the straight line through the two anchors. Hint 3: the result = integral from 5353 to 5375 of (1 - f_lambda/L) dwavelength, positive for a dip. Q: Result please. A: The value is -0.62 angstroms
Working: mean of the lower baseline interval 24.2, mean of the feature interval 25.2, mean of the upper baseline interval 24.7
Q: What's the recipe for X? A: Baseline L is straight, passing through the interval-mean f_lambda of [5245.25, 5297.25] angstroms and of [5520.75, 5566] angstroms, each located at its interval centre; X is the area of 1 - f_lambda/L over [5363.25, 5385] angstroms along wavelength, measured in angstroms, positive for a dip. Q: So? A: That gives 0.07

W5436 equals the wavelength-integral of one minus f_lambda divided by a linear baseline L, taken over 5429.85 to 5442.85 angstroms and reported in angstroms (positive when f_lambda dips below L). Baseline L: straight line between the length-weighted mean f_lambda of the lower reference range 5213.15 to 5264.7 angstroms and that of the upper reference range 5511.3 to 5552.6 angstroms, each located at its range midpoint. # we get 0.1 angstroms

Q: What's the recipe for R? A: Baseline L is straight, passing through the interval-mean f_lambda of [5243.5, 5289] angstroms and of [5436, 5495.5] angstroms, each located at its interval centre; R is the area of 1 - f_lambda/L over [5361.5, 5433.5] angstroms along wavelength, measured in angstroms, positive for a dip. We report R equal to 1.2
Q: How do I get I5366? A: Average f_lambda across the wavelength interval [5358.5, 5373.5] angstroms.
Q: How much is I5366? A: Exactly 25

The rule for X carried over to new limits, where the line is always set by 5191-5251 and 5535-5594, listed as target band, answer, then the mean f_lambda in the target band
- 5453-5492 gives -0.58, 25.1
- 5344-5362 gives -0.52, 25.4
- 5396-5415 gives 0.54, 24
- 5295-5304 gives -0.39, 25.7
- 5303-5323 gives -1.02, 25.9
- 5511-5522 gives -0.14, 25.1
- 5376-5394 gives -0.27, 25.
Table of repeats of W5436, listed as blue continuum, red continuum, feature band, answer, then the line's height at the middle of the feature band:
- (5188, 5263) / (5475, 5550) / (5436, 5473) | 0.1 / 25.2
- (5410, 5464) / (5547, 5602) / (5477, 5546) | -1.5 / 24.8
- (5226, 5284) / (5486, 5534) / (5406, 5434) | 0.4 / 25.1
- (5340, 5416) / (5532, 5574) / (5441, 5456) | -0.2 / 25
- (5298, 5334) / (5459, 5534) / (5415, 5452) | 0.3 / 25.3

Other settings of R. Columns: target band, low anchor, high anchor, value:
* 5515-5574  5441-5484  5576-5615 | -1.5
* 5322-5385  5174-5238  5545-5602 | -2.0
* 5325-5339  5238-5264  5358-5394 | 0.3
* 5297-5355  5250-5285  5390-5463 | -1.0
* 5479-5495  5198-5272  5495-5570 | -0.1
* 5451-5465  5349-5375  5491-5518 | -0.1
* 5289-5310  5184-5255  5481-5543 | -0.9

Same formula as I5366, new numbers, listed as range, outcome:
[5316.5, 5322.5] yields 25.6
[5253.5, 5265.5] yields 24.8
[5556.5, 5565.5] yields 24.8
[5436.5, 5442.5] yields 25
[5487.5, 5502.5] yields 25.7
